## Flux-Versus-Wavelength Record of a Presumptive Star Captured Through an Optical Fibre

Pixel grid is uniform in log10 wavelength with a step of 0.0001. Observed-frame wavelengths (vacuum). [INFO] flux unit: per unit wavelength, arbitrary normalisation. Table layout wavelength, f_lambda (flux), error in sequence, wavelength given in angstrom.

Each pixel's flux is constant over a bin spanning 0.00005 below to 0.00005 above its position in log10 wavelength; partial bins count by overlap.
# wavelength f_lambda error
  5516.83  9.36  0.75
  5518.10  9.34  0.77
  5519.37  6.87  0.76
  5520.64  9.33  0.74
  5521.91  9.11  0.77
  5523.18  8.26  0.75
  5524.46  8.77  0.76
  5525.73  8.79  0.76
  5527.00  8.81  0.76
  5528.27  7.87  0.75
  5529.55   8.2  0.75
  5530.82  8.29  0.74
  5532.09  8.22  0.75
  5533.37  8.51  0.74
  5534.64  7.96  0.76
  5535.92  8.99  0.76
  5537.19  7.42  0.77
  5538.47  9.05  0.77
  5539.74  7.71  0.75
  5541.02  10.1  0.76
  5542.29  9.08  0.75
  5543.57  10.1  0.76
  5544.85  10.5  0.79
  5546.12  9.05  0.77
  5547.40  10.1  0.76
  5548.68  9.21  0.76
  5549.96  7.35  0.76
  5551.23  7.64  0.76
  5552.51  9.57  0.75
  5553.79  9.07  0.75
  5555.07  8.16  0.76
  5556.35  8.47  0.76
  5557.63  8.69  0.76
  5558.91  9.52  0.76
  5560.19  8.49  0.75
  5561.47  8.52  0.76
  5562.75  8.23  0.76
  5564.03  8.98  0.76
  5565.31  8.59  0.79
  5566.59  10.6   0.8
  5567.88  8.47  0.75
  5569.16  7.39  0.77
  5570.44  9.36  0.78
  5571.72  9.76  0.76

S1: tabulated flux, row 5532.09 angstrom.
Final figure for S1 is 8.22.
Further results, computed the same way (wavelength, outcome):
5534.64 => 7.96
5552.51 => 9.57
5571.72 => 9.76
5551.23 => 7.64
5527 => 8.81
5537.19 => 7.42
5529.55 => 8.2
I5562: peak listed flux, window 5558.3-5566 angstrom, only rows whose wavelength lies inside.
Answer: 9.52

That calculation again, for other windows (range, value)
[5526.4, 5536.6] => 8.99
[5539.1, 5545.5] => 10.5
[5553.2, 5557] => 9.07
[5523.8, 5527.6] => 8.81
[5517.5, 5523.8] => 9.34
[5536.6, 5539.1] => 9.05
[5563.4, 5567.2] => 10.6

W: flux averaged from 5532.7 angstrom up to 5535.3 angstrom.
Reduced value 8.22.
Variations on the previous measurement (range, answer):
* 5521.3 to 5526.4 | 8.73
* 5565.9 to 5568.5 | 9.5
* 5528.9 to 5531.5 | 8.24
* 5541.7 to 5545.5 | 9.9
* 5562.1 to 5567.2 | 9.1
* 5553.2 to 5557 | 8.56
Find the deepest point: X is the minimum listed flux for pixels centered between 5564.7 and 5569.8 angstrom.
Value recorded 7.39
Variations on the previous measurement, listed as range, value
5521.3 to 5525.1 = 8.26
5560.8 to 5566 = 8.23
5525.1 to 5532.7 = 7.87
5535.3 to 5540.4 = 7.42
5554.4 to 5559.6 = 8.16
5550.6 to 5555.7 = 7.64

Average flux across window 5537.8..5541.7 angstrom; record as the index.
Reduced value 8.95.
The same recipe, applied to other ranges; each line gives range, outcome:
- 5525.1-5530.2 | 8.42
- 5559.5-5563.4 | 8.43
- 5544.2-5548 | 9.88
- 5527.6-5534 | 8.22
